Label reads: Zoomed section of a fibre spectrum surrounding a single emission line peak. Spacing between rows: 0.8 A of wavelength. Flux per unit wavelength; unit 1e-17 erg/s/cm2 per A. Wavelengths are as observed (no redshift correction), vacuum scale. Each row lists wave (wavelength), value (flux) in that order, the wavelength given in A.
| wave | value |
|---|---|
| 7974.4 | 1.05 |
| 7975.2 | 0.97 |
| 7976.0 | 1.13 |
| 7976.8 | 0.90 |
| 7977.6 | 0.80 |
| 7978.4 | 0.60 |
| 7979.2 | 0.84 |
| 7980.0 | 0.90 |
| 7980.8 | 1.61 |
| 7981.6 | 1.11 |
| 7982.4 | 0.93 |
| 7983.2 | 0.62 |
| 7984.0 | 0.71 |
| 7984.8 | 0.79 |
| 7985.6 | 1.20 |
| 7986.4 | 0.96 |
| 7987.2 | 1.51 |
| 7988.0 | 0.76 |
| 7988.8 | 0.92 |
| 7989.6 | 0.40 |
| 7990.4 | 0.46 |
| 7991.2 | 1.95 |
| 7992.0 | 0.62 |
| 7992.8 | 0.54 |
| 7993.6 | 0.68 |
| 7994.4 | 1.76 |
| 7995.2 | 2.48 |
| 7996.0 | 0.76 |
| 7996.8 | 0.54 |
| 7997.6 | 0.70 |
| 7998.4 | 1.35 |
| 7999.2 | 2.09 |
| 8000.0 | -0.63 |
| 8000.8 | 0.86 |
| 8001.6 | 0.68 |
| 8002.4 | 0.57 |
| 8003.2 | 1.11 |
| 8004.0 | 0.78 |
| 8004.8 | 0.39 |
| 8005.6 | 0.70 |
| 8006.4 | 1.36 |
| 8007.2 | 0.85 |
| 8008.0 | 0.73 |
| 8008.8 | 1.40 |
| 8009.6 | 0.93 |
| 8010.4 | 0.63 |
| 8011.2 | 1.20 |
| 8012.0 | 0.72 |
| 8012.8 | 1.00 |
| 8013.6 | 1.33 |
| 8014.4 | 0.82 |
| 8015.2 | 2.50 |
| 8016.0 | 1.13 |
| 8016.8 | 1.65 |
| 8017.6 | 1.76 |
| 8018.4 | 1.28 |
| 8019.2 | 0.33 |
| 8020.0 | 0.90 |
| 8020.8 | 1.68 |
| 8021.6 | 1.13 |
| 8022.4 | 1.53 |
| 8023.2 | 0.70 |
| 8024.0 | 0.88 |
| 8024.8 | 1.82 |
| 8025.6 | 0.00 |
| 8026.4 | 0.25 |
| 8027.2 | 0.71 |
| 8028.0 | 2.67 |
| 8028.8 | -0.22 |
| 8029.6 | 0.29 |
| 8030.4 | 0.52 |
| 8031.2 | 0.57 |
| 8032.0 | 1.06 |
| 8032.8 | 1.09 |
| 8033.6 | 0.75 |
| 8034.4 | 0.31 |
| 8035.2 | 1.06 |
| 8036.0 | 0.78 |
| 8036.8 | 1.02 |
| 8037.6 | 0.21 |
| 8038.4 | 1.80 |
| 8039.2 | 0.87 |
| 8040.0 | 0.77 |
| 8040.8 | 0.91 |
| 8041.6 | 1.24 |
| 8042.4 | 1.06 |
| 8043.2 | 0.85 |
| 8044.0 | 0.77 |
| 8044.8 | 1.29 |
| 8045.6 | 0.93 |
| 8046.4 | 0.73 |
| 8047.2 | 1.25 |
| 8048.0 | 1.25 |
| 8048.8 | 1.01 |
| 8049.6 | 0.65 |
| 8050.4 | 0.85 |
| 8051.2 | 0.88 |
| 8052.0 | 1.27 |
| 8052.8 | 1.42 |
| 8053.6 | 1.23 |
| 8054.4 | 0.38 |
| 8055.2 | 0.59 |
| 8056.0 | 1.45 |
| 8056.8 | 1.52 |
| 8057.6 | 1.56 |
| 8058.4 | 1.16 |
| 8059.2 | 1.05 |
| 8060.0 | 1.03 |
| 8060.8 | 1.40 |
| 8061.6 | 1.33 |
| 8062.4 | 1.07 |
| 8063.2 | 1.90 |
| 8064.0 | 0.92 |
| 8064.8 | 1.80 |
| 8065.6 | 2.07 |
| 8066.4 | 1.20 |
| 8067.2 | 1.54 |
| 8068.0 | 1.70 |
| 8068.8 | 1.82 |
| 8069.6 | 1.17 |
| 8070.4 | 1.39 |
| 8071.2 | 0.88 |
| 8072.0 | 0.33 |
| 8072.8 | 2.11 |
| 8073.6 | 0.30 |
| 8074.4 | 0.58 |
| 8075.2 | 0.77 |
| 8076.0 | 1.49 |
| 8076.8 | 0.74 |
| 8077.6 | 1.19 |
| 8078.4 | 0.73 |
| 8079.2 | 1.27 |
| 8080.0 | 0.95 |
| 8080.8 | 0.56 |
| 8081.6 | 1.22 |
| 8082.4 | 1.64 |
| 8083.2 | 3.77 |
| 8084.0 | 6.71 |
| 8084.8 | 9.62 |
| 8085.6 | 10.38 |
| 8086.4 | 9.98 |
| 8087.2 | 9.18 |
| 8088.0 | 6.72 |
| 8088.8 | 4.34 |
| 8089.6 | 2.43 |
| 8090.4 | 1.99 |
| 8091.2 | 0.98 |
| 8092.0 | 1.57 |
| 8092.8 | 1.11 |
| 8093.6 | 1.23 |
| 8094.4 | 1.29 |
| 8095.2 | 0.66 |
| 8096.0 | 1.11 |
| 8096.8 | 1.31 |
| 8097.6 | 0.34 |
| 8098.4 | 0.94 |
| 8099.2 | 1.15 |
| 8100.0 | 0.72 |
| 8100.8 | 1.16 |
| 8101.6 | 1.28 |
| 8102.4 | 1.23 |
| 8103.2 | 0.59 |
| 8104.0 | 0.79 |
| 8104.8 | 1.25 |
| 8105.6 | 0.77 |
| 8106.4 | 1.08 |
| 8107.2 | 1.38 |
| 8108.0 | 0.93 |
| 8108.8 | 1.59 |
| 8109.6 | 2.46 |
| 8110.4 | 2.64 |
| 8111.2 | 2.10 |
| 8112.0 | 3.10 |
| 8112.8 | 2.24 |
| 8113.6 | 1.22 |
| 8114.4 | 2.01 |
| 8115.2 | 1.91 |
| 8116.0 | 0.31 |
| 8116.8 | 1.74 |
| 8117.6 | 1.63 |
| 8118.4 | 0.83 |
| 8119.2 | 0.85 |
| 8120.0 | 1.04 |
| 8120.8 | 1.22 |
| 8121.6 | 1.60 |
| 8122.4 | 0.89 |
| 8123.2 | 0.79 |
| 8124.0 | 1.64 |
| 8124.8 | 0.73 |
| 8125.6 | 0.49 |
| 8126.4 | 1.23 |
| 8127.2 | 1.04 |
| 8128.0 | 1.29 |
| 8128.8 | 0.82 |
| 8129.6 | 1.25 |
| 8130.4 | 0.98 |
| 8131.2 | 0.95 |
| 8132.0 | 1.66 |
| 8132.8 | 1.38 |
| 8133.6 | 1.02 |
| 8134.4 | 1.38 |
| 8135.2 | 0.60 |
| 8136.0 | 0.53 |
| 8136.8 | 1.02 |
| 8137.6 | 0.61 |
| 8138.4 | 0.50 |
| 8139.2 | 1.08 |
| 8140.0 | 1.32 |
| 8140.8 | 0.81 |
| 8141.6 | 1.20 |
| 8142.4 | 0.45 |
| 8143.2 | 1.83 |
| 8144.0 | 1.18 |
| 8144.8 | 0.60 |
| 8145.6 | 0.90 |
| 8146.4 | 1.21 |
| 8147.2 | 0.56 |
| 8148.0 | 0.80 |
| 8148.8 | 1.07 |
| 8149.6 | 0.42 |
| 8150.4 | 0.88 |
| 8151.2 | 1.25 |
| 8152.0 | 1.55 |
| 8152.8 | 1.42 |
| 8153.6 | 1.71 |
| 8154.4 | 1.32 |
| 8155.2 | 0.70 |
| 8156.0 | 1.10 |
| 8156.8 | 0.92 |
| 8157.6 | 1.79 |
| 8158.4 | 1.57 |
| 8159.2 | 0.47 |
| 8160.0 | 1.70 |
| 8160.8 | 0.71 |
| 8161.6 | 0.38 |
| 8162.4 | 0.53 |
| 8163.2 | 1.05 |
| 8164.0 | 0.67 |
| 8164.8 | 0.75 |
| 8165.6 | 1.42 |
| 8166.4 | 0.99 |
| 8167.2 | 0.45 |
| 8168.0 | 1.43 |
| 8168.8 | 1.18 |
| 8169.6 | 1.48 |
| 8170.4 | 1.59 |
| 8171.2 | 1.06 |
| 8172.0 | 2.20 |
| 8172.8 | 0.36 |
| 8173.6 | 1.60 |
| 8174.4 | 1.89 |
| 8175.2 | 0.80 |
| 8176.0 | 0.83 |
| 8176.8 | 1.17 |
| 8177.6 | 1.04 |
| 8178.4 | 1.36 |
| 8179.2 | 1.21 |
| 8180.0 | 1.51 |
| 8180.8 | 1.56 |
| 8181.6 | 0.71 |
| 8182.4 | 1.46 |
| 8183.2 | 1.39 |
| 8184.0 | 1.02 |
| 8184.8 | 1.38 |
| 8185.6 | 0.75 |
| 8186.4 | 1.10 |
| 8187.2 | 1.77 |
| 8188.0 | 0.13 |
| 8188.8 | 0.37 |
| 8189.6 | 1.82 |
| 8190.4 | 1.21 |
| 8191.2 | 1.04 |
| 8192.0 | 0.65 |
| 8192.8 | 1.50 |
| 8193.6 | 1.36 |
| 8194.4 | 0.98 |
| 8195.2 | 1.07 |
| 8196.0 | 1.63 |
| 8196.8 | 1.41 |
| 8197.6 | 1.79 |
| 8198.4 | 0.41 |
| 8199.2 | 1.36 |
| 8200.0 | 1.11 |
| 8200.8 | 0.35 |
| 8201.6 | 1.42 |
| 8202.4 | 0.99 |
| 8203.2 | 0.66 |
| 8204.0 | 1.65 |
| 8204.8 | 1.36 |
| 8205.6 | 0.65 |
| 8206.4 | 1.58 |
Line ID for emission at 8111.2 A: [N II]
